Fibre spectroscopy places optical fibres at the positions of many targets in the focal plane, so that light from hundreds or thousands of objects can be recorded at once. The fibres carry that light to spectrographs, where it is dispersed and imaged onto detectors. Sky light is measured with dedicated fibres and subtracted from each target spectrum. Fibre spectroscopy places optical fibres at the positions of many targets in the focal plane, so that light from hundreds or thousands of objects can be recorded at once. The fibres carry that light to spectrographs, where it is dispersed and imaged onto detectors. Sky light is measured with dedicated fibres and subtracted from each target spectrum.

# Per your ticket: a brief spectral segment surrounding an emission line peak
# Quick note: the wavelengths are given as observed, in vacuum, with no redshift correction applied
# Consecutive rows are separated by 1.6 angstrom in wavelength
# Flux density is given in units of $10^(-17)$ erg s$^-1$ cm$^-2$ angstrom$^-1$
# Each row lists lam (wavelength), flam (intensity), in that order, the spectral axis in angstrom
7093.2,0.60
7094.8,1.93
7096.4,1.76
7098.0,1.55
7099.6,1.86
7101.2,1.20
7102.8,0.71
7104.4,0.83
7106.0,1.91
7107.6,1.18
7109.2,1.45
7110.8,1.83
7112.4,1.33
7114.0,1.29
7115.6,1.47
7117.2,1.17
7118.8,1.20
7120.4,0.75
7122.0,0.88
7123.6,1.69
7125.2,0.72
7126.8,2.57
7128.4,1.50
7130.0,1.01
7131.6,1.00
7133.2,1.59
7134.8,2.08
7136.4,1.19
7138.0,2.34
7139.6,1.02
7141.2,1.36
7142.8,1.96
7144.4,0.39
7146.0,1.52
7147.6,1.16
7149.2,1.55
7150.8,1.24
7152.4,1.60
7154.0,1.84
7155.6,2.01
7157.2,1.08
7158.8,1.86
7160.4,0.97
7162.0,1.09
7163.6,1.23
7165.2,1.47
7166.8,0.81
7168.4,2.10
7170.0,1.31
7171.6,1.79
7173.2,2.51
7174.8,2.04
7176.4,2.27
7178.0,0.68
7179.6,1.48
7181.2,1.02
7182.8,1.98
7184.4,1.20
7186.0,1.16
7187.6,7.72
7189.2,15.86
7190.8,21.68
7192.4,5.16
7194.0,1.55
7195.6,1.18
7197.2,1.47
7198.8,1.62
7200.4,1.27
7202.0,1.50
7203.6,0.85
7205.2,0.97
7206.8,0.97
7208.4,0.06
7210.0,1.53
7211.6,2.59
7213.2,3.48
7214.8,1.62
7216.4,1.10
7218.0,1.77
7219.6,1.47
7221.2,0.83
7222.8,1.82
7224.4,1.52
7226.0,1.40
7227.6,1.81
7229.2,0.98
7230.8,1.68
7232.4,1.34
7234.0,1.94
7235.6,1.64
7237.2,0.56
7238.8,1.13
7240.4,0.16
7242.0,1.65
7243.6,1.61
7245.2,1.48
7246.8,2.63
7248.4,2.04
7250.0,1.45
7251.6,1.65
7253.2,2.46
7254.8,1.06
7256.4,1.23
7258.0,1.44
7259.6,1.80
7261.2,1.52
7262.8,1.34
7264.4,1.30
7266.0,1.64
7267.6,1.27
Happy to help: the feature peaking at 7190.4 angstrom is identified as Halpha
